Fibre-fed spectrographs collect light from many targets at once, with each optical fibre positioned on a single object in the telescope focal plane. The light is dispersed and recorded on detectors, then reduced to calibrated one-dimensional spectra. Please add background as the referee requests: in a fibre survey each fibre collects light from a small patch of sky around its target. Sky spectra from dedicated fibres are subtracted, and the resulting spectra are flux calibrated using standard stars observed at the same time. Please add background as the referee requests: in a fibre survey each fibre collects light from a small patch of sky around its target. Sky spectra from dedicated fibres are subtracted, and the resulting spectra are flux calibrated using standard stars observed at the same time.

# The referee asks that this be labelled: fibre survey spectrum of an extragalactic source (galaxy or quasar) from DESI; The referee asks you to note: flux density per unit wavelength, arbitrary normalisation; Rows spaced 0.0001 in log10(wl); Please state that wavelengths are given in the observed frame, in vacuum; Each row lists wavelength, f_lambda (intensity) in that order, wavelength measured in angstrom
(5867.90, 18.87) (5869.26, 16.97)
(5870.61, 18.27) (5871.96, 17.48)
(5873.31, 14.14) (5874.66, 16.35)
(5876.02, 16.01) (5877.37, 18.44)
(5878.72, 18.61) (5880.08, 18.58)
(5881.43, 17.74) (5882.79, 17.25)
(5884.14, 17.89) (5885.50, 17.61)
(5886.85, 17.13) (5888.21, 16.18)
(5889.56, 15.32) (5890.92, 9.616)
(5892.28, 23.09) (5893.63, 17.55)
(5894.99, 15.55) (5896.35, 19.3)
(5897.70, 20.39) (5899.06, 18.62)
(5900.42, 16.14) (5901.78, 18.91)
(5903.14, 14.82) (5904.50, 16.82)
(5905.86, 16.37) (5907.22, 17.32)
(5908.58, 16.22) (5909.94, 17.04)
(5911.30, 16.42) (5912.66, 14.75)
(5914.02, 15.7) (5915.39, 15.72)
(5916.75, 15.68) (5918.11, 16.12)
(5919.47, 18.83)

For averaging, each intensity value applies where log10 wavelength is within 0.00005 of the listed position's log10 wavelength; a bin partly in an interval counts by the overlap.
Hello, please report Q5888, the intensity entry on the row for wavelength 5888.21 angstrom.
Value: 16.18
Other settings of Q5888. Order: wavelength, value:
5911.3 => 16.42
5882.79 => 17.25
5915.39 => 15.72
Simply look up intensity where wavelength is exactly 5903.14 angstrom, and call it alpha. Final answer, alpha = 14.82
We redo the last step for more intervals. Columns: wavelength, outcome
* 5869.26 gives 16.97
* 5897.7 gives 20.39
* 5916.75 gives 15.68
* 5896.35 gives 19.3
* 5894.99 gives 15.55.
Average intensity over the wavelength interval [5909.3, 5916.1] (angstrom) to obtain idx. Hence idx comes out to 15.9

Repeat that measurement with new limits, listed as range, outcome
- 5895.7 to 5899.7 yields 19.5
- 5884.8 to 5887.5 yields 17.4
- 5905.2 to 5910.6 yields 16.7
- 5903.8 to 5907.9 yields 16.8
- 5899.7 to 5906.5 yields 16.6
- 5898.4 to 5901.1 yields 17.4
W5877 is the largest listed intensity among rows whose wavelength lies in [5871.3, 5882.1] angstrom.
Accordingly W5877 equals 18.61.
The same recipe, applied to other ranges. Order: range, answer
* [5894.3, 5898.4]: 20.39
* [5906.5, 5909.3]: 17.32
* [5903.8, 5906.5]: 16.82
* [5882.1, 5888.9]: 17.89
